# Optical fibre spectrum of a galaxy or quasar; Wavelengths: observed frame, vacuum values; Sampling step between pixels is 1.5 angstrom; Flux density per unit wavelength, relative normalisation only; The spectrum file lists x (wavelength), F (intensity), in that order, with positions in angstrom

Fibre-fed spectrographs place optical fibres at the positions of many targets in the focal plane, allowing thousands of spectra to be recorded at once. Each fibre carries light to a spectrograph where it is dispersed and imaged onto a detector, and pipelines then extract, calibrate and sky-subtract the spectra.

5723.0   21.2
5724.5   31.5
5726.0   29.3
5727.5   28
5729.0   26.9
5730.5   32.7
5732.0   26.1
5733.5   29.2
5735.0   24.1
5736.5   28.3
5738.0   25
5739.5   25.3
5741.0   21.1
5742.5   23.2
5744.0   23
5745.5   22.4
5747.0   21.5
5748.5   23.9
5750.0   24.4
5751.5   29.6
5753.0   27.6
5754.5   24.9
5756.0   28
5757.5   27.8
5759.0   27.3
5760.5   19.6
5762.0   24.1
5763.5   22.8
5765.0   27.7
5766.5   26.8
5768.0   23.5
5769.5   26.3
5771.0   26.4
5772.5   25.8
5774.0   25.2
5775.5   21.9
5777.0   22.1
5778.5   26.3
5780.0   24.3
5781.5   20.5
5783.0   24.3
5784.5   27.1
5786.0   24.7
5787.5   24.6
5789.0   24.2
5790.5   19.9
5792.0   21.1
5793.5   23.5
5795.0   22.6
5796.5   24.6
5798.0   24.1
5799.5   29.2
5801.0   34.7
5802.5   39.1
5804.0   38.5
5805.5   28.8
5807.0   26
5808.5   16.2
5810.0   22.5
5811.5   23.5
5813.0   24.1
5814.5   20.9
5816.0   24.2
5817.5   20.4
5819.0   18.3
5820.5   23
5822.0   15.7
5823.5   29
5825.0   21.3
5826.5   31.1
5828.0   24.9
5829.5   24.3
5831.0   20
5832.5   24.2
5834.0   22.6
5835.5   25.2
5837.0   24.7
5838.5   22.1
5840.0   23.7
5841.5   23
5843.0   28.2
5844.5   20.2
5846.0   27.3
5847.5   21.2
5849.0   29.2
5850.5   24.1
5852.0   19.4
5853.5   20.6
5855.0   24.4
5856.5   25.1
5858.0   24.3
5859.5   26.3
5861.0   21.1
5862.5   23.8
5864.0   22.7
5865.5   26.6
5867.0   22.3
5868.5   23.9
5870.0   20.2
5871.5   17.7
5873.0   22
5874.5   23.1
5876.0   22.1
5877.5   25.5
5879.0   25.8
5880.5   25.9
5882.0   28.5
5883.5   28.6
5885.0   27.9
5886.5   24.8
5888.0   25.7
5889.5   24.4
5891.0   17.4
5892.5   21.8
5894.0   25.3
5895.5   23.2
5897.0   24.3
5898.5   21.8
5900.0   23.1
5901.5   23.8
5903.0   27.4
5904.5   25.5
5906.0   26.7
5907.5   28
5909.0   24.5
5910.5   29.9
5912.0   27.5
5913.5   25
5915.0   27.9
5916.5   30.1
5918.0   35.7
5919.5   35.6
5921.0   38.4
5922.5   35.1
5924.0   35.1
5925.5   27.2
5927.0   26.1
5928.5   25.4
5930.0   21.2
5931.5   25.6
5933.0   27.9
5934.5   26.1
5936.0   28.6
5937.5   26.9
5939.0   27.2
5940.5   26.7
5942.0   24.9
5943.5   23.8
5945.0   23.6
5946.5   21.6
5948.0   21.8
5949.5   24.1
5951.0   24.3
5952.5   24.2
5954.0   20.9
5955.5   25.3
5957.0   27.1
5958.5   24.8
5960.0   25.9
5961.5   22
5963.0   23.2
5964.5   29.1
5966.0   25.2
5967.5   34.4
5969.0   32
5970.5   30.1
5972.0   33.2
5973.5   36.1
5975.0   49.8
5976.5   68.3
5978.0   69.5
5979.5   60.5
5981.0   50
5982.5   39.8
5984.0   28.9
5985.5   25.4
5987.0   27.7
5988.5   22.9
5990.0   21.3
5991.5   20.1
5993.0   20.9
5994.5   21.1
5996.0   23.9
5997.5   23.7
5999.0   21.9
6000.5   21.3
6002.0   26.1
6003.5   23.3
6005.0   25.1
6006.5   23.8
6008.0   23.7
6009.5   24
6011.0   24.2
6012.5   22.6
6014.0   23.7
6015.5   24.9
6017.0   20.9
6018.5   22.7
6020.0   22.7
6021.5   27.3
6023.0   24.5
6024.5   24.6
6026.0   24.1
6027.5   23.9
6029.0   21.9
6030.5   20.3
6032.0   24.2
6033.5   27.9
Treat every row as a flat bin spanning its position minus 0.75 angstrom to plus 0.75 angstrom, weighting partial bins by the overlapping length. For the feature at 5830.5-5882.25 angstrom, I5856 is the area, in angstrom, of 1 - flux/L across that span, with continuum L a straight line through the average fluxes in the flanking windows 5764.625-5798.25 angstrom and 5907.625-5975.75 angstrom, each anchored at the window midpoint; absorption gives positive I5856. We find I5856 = 4.75 angstrom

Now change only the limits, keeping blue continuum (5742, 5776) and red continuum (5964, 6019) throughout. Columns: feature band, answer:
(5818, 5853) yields 4.2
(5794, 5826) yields 1.3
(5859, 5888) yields 3.6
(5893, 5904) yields 1.6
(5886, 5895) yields 1.6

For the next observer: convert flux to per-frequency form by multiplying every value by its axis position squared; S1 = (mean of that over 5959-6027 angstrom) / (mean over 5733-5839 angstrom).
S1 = 1.27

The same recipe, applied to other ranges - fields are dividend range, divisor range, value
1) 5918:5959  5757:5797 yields 1.17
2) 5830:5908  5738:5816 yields 0.99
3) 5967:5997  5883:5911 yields 1.48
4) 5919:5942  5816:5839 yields 1.28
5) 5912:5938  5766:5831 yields 1.24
